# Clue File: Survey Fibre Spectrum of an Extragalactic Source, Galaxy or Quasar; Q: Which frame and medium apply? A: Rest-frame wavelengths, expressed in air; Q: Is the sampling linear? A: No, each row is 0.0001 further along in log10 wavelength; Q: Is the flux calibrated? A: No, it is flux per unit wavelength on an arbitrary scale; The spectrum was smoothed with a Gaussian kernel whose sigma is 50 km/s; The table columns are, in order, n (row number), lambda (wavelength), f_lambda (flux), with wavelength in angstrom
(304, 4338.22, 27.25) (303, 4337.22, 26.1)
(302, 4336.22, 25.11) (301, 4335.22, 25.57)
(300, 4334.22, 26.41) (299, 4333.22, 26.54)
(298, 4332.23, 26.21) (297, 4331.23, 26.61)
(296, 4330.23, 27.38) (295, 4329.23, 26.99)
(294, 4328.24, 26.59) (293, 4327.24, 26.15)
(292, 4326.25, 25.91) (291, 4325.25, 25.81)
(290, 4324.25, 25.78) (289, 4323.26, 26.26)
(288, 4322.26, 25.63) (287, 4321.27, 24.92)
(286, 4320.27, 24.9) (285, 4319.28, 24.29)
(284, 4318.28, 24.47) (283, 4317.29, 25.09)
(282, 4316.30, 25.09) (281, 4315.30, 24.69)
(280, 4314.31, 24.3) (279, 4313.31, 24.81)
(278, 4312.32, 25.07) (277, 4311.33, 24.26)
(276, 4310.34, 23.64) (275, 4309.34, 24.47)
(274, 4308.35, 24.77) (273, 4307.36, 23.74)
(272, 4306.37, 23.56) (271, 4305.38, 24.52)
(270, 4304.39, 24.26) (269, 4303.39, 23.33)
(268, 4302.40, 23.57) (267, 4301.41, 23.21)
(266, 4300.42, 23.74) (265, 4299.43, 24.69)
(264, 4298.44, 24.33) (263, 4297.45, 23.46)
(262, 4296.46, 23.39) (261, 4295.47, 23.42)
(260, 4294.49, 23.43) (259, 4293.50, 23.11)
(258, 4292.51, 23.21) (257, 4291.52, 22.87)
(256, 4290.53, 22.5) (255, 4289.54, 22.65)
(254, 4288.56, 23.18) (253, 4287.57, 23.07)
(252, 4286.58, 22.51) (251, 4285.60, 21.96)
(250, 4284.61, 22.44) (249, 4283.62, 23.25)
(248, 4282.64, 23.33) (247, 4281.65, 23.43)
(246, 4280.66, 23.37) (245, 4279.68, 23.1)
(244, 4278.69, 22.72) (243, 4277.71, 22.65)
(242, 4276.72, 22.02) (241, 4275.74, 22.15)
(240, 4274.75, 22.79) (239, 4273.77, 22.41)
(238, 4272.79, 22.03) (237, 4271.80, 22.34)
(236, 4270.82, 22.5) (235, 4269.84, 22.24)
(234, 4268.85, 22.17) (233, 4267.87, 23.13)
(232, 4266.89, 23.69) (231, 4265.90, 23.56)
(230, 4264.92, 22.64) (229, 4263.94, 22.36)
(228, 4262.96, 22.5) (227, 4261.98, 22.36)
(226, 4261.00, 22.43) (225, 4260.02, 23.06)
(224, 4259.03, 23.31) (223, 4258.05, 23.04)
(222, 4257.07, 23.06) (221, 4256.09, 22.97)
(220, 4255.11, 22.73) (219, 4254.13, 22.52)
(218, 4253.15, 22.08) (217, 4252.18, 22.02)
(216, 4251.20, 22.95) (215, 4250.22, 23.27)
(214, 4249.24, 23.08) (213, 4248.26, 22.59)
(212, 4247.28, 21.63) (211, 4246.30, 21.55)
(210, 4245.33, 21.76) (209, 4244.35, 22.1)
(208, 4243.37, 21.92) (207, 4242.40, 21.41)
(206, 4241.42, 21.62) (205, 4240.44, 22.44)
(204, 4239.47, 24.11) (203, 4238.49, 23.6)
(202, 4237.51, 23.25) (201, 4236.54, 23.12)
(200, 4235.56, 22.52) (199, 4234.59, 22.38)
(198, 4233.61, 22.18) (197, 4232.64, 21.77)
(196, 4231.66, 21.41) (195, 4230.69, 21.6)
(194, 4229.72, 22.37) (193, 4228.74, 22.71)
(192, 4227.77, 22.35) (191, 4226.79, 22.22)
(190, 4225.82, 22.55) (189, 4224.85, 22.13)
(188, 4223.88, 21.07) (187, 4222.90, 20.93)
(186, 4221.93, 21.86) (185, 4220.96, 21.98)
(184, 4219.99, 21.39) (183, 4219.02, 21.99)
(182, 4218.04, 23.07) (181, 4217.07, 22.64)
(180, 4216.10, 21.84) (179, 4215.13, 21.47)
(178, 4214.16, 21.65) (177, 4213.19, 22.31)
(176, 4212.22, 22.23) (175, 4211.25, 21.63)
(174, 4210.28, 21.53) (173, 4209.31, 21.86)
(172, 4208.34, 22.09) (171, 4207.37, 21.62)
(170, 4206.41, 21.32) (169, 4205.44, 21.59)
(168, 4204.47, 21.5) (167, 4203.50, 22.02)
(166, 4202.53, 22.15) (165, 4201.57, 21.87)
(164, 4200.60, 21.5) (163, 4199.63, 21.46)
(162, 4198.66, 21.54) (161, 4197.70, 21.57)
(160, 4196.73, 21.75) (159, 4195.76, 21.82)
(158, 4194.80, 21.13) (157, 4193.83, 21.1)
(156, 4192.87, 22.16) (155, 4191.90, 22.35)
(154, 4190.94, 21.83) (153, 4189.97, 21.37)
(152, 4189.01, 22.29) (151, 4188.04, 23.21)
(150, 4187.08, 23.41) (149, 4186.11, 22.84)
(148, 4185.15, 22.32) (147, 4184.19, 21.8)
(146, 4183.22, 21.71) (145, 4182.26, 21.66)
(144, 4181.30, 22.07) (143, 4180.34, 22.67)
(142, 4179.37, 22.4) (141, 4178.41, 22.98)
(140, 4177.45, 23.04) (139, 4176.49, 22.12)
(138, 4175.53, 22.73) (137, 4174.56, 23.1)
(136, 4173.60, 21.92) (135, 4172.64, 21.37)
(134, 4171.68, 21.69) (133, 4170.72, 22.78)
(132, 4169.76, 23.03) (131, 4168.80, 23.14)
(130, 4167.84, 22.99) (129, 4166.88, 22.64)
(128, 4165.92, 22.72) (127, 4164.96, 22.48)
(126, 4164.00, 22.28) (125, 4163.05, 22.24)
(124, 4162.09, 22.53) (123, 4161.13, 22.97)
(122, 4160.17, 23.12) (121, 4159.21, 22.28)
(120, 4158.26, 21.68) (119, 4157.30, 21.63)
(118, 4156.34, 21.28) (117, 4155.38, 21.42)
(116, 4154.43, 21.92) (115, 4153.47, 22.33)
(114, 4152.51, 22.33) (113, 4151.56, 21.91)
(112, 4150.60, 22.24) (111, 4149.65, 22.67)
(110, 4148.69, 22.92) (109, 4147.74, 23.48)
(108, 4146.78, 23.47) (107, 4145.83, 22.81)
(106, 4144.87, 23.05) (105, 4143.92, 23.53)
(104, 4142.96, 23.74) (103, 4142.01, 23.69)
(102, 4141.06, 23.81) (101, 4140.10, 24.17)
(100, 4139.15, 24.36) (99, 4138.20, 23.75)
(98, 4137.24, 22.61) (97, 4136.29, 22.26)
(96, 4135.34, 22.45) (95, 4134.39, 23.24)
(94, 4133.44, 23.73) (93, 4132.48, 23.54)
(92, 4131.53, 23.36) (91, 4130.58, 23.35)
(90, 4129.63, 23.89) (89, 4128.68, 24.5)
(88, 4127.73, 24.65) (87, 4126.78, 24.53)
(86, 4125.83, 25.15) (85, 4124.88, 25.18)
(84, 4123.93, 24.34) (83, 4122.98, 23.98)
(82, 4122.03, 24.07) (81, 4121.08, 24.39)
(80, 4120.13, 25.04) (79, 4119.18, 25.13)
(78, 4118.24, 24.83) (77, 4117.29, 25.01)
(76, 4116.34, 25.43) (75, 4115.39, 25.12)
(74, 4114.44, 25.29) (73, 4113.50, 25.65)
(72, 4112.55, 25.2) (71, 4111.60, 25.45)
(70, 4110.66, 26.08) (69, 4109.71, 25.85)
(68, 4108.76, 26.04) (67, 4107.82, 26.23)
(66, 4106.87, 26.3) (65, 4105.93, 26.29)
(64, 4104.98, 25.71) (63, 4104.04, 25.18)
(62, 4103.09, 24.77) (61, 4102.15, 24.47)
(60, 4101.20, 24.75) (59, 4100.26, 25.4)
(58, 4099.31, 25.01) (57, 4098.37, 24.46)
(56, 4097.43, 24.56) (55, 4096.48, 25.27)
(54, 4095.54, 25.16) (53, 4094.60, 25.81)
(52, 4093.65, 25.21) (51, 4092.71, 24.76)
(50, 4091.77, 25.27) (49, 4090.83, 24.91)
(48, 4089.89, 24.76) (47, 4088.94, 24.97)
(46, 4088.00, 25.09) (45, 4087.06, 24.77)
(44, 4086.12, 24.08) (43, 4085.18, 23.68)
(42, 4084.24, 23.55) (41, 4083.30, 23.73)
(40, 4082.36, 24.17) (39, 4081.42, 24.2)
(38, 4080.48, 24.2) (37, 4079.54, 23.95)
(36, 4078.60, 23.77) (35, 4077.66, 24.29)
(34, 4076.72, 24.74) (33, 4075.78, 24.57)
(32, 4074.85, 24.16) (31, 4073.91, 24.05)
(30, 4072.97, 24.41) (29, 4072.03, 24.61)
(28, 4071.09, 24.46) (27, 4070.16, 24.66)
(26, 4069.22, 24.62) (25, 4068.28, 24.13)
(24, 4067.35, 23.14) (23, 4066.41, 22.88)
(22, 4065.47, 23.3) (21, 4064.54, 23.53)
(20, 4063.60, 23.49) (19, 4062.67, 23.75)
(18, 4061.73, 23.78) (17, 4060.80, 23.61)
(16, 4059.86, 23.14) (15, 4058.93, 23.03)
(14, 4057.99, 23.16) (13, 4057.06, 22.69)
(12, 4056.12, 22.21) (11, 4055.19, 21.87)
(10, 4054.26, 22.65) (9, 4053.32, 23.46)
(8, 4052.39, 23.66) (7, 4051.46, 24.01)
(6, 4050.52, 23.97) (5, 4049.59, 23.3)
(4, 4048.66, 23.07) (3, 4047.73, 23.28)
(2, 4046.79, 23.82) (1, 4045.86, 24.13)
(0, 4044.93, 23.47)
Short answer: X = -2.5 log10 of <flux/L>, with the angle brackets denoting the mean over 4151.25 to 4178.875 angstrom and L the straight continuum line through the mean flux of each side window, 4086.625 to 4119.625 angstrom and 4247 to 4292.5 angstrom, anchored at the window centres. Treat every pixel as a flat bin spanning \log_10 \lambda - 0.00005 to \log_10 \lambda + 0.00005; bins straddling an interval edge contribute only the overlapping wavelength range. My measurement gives 0.09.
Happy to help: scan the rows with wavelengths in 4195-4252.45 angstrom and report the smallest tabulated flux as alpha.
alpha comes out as 20.93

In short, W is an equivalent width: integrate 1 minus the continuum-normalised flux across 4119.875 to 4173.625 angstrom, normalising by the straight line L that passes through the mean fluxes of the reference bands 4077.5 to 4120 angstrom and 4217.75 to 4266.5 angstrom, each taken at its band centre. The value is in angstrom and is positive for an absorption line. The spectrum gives 2.3 angstrom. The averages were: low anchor 25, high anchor 22.4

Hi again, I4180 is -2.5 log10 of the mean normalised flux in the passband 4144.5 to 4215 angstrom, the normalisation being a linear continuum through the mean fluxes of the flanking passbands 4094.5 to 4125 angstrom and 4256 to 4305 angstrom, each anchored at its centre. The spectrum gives 0.10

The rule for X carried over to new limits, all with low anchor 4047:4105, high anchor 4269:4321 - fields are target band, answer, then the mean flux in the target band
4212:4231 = 0.08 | 22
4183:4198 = 0.08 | 22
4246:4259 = 0.05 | 22.6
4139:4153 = 0.03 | 23.2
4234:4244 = 0.05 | 22.6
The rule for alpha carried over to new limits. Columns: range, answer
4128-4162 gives 21.28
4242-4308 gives 21.41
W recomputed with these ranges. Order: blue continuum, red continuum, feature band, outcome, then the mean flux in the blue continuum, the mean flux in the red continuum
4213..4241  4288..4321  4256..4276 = 0.34 angstrom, 22.2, 23.9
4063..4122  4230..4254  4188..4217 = 1.52 angstrom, 24.7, 22.4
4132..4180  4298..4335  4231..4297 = 4.40 angstrom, 22.7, 25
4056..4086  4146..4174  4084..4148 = -4.01 angstrom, 23.8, 22.4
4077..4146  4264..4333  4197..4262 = 5.30 angstrom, 24.5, 23.9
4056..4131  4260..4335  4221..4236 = 1.32 angstrom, 24.6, 23.9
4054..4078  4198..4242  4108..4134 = -1.90 angstrom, 23.7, 22.1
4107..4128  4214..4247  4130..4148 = 0.86 angstrom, 25.1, 22.1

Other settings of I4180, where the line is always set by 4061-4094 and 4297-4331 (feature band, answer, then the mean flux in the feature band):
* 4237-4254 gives 0.102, 22.4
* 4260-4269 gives 0.086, 22.8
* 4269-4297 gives 0.090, 22.8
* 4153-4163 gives 0.108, 22.1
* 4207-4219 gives 0.121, 22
